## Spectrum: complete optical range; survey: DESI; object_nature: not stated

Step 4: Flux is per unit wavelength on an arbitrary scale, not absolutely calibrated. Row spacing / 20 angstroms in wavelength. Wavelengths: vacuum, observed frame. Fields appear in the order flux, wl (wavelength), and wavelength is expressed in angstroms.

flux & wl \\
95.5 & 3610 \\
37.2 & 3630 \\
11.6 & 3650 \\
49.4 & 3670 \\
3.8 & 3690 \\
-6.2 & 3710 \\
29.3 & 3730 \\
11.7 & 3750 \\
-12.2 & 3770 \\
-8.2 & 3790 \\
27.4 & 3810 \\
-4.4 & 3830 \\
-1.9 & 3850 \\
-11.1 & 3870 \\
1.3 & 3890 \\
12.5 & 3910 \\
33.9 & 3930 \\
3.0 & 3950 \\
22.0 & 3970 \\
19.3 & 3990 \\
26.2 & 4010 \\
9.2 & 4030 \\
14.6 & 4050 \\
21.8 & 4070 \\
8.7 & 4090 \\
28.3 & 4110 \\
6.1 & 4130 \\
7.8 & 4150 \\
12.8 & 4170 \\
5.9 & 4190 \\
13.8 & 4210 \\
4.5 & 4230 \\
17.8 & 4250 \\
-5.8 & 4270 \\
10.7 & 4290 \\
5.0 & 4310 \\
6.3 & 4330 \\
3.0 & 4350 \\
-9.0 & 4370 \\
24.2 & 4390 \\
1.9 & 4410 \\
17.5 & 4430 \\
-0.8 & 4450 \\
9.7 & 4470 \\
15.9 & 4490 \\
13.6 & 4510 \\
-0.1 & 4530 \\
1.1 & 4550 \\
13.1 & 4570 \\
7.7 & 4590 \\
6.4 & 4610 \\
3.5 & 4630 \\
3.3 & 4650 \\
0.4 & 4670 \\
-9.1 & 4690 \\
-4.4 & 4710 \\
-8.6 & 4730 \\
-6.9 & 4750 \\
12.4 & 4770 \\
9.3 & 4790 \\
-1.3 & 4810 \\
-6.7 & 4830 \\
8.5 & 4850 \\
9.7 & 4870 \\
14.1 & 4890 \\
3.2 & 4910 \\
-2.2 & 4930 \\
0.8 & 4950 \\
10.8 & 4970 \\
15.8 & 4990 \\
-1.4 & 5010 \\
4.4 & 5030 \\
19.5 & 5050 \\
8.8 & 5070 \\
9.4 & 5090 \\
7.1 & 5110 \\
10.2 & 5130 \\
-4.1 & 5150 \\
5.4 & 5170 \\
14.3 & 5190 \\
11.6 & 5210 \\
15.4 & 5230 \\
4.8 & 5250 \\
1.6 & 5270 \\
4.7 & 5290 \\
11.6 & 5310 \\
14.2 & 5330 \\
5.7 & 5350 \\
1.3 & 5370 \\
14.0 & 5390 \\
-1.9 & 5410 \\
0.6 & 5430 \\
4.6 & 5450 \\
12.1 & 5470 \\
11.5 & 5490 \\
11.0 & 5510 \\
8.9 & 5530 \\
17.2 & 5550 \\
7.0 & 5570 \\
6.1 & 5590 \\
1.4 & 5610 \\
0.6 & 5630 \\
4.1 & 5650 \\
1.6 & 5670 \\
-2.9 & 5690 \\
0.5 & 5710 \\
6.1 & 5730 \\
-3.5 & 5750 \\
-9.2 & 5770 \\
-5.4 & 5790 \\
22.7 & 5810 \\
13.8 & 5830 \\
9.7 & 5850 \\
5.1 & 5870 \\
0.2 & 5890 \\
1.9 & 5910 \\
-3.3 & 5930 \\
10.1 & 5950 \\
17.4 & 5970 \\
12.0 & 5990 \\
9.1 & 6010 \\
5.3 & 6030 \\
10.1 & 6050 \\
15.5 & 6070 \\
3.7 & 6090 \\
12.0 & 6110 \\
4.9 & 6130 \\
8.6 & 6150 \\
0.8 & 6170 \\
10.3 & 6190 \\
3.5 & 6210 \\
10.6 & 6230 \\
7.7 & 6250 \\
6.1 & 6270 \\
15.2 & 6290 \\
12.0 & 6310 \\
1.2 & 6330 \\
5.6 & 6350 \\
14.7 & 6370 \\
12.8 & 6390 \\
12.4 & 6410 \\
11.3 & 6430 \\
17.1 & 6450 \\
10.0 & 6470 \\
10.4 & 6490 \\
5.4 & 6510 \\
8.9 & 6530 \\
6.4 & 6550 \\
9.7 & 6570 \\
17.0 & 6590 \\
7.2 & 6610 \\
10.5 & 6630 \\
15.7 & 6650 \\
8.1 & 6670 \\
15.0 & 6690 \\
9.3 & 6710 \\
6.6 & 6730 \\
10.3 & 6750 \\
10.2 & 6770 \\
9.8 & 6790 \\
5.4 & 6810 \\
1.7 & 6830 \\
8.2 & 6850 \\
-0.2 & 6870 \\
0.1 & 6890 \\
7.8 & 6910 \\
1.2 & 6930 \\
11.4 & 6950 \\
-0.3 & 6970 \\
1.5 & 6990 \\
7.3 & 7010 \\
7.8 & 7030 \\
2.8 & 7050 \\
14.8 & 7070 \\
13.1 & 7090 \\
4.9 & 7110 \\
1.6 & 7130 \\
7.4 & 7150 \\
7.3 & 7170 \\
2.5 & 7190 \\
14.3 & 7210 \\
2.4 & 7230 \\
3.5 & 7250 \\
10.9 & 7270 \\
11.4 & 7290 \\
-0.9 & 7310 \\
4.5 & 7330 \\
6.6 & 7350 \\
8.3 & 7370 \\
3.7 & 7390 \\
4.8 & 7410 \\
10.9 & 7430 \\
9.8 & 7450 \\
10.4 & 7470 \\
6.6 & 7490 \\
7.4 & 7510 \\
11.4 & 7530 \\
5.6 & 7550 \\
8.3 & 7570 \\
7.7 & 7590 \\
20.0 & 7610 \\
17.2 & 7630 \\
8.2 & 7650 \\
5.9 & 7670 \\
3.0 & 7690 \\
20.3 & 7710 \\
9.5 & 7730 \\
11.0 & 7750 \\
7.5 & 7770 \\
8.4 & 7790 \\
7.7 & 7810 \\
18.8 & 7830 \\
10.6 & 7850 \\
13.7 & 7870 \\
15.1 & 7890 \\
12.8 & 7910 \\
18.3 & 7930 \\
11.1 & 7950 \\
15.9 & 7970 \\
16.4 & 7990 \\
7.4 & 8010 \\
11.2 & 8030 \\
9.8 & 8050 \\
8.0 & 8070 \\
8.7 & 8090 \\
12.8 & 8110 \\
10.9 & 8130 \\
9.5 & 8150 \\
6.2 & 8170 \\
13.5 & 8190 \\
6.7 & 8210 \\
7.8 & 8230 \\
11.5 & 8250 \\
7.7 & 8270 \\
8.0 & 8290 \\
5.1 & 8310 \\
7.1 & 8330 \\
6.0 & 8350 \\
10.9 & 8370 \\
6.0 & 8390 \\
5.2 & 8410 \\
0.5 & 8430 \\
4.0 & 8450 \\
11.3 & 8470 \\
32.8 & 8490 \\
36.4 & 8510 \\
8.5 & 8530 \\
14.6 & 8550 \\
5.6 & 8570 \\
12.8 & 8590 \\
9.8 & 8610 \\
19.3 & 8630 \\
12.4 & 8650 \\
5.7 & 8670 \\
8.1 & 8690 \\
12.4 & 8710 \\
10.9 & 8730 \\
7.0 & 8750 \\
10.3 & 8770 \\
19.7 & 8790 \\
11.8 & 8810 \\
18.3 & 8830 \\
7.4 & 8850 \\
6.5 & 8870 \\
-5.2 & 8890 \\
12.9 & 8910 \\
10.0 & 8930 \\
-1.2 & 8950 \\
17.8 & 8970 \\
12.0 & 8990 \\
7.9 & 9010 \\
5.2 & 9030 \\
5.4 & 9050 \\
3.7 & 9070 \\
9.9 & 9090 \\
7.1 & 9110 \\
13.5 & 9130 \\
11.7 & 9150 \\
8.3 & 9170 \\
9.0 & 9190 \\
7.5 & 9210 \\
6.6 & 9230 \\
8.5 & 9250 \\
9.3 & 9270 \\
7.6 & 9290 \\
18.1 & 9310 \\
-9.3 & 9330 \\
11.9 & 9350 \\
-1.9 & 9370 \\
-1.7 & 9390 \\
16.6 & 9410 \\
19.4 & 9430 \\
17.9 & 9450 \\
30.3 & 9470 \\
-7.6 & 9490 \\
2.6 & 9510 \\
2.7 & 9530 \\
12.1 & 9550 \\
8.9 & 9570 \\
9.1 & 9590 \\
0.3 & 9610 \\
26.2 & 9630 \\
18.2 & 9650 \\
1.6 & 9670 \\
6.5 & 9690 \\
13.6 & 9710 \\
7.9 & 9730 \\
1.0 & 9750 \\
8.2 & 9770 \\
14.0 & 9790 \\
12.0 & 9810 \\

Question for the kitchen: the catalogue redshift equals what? 1.28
